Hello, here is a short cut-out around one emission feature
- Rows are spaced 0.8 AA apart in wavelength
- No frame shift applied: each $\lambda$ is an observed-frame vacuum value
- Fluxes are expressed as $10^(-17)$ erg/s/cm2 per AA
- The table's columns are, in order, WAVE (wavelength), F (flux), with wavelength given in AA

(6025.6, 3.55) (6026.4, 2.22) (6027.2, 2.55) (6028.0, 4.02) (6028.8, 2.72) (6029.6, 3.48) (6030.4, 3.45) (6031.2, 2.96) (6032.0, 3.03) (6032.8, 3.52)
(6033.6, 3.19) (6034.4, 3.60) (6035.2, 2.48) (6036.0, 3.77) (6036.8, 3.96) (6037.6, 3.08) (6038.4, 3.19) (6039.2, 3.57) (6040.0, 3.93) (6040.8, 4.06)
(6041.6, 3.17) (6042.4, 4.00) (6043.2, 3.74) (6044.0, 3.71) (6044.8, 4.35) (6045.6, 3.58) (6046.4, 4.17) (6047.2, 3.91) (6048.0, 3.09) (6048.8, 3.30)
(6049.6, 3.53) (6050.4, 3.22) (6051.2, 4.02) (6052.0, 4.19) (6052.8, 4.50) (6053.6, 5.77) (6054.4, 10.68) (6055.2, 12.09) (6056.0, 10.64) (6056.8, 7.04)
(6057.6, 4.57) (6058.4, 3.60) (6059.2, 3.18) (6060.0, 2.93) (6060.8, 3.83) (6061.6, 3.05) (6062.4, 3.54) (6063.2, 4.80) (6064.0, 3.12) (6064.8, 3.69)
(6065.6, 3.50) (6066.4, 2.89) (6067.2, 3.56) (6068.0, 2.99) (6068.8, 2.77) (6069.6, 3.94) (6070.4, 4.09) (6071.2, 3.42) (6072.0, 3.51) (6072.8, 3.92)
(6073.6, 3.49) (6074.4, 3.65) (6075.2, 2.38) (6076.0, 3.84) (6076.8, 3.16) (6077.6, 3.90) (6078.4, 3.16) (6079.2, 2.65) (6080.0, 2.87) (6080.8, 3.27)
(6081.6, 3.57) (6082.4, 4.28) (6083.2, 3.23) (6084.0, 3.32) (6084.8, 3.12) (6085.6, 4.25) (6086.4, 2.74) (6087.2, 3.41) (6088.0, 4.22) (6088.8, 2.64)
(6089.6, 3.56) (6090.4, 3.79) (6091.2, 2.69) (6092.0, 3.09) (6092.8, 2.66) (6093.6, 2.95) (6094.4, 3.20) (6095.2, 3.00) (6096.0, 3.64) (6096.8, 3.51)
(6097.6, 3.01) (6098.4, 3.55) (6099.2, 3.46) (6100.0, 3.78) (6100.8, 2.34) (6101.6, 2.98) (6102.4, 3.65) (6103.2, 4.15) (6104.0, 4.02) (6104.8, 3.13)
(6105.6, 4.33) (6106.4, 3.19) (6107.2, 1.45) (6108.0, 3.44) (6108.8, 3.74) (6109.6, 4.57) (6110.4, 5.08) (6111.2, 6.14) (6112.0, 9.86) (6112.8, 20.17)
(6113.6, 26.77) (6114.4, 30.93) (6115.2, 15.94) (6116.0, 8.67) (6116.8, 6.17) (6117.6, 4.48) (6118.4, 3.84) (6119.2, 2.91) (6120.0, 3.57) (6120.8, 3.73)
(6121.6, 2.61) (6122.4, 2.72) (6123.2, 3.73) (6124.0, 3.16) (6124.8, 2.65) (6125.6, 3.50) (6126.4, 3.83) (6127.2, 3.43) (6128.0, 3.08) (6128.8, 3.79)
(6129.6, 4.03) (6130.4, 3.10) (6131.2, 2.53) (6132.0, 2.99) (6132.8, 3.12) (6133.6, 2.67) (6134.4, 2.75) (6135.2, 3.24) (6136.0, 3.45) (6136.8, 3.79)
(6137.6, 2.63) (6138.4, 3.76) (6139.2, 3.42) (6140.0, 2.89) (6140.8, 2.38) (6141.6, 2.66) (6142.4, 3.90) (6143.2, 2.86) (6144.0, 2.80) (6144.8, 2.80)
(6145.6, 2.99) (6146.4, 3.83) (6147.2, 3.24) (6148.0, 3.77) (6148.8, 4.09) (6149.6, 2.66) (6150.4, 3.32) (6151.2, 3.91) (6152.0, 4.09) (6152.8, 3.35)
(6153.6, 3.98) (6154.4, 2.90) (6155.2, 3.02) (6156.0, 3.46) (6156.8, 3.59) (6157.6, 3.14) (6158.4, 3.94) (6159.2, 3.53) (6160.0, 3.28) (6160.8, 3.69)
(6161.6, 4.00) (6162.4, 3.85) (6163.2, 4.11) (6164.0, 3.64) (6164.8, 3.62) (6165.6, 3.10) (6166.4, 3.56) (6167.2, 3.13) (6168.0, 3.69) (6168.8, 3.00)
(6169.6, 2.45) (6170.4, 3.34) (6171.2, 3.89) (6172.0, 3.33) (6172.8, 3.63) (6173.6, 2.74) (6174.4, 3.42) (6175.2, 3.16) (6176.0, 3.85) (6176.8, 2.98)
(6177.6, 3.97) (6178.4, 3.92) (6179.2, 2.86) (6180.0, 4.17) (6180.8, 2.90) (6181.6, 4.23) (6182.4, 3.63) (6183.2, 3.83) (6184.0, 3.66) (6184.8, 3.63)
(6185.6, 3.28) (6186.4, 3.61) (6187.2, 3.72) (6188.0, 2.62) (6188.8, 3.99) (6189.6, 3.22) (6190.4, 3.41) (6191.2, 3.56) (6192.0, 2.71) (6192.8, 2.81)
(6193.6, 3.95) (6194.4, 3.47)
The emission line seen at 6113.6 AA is [O III] 5007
